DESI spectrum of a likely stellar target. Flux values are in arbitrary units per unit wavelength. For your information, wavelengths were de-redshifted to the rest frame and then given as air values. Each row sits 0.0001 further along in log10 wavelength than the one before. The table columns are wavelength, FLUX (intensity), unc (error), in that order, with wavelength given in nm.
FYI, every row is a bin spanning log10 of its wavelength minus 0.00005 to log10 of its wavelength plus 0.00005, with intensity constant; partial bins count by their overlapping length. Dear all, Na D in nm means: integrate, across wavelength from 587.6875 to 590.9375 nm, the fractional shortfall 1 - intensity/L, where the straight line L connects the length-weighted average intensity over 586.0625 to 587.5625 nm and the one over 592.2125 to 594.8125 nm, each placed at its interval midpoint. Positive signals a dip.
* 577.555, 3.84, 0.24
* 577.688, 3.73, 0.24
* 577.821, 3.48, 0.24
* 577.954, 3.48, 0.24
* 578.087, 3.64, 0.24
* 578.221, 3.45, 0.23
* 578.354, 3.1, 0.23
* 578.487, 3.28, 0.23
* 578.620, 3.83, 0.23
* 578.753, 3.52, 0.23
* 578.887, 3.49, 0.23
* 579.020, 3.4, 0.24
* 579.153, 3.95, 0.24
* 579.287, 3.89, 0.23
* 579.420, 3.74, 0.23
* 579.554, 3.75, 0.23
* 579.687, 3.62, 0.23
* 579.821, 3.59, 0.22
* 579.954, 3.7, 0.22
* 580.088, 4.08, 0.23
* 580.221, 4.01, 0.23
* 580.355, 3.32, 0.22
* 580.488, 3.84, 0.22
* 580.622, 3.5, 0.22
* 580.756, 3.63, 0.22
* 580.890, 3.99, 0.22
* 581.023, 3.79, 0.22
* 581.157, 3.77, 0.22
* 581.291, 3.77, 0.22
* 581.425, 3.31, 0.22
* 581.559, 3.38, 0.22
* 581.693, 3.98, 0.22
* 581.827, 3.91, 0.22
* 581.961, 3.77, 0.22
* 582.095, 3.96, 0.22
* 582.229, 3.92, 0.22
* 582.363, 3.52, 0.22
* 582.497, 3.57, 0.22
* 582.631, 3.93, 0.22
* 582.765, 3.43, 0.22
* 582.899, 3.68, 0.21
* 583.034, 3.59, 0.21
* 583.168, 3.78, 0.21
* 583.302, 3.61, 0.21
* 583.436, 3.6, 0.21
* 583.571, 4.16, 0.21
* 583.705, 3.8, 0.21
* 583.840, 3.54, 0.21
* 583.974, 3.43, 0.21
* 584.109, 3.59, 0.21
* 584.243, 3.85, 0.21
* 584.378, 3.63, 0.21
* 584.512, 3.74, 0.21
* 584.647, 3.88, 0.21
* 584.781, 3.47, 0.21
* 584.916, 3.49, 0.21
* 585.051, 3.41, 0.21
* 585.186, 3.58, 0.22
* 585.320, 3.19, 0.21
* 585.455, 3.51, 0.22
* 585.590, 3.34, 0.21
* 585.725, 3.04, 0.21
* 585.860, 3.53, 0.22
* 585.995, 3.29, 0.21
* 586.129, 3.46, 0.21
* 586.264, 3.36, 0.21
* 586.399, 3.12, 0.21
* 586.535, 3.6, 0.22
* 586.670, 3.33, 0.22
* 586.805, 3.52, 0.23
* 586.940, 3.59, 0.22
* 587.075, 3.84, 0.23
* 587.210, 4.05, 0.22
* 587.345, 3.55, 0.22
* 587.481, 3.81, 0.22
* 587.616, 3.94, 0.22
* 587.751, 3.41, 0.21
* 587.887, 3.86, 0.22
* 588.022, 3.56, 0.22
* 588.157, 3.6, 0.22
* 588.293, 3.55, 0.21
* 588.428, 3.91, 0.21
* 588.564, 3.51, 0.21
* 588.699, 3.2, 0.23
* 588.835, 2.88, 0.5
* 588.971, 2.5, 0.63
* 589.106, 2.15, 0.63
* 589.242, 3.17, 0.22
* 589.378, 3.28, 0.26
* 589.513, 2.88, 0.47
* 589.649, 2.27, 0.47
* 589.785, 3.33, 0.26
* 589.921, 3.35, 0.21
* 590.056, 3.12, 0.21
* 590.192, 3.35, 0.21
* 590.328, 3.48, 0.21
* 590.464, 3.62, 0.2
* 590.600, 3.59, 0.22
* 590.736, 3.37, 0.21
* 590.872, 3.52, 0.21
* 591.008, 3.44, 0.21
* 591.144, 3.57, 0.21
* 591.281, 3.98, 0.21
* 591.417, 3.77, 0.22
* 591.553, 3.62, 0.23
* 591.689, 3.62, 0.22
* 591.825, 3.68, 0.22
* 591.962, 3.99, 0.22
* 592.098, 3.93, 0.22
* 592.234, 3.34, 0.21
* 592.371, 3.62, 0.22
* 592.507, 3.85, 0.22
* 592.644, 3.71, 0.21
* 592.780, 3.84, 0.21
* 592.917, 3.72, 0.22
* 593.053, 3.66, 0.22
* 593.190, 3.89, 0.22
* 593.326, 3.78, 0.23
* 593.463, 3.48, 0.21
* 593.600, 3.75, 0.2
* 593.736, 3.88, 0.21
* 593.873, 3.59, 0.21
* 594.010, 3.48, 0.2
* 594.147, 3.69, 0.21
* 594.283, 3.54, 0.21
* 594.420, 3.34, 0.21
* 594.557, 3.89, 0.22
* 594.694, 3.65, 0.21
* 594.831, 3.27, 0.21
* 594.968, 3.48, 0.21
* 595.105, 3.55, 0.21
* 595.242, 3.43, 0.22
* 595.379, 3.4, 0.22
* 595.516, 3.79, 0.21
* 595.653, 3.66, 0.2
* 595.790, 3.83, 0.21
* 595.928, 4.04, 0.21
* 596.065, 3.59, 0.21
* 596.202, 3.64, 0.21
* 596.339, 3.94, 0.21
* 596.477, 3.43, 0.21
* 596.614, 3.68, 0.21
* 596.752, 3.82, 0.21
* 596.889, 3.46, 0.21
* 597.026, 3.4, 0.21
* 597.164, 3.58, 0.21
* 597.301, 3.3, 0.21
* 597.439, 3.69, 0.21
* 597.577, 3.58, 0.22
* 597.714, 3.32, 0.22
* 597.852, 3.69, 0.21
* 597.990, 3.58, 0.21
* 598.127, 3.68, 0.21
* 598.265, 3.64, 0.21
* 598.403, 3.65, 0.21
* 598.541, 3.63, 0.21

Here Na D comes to 0.30 nm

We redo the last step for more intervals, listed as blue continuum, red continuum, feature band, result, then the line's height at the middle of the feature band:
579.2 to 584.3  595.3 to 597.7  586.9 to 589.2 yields 0.14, 3.68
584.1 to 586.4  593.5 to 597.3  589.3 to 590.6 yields 0.12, 3.54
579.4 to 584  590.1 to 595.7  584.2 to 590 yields 0.42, 3.67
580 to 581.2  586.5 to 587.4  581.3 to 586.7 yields 0.17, 3.7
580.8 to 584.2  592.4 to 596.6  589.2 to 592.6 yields 0.19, 3.68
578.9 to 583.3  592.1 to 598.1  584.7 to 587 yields 0.18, 3.69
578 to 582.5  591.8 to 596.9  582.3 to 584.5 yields 0.00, 3.67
